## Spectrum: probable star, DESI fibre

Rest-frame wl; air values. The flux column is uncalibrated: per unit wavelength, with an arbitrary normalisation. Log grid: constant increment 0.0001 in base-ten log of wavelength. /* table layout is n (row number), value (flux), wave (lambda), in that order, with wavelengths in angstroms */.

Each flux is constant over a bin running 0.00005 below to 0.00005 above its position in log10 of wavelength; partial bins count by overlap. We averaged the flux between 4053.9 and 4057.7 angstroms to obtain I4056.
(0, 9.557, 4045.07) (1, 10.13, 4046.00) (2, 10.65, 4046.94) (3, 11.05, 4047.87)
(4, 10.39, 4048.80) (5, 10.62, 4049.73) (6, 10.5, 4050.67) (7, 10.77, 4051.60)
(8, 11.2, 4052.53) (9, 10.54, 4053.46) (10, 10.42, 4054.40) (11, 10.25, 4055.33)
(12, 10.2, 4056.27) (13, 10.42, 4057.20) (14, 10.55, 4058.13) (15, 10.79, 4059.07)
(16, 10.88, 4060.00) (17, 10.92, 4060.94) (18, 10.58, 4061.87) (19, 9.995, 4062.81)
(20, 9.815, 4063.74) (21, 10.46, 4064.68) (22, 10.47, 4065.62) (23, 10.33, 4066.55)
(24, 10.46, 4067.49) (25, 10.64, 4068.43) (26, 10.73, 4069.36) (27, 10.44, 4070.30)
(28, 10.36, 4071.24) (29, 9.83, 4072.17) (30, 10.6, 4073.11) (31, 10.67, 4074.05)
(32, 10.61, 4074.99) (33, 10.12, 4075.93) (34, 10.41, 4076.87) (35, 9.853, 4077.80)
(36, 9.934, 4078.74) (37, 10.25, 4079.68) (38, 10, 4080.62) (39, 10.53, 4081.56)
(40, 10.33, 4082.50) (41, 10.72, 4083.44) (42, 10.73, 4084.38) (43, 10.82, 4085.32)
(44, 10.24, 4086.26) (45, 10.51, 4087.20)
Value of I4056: 10.3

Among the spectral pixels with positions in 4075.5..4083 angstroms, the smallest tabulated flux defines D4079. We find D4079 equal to 9.853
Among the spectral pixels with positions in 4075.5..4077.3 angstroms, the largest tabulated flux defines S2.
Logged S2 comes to 10.41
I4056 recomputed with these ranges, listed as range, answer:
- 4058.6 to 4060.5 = 10.8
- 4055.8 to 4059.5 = 10.5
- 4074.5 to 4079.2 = 10.2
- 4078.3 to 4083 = 10.2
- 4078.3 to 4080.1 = 10.1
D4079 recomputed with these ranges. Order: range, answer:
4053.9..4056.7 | 10.2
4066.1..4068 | 10.33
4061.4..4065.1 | 9.815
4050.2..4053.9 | 10.5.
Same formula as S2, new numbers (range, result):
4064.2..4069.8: 10.73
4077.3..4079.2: 9.934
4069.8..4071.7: 10.44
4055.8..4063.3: 10.92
